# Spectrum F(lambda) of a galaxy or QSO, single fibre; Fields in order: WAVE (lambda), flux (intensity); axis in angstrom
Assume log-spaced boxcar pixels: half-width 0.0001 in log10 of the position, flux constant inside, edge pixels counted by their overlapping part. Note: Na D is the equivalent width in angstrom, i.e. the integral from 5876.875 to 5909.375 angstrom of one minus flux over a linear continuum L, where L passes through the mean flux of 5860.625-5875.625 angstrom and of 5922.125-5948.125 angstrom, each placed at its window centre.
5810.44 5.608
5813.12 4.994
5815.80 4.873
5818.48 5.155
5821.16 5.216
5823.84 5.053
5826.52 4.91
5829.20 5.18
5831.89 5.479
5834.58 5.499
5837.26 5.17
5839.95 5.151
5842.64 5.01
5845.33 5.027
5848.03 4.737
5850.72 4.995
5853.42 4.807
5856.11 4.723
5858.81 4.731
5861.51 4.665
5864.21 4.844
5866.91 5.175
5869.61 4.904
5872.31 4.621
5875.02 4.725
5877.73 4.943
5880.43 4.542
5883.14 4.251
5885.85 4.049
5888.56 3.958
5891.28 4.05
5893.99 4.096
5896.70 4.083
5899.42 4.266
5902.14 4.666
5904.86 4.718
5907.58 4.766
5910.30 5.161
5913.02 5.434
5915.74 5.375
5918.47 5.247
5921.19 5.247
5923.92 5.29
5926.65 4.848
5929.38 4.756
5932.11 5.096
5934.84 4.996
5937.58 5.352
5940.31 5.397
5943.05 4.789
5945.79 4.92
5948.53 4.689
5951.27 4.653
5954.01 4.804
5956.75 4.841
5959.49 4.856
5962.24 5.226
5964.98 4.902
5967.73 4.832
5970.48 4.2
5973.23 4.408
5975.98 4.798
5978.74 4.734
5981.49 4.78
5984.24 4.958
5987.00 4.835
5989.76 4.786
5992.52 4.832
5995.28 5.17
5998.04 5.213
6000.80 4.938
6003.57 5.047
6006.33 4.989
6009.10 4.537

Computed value 3.6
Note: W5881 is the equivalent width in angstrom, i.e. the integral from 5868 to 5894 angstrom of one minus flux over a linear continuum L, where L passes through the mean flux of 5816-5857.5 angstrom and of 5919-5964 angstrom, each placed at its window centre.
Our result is 3.1 angstrom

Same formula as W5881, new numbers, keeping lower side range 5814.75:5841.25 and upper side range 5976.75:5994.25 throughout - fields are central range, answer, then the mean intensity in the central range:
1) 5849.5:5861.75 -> 0.76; 4.79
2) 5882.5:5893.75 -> 2.17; 4.07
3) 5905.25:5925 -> -0.84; 5.19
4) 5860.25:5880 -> 0.99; 4.83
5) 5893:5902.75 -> 1.48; 4.25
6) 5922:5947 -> -0.59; 5.05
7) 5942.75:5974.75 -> 0.83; 4.76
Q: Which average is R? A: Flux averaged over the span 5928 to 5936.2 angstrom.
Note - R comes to 4.95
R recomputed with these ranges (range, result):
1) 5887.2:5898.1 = 4.05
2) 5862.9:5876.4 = 4.85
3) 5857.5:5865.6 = 4.75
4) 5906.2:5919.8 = 5.2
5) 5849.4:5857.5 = 4.84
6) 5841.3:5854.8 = 4.91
